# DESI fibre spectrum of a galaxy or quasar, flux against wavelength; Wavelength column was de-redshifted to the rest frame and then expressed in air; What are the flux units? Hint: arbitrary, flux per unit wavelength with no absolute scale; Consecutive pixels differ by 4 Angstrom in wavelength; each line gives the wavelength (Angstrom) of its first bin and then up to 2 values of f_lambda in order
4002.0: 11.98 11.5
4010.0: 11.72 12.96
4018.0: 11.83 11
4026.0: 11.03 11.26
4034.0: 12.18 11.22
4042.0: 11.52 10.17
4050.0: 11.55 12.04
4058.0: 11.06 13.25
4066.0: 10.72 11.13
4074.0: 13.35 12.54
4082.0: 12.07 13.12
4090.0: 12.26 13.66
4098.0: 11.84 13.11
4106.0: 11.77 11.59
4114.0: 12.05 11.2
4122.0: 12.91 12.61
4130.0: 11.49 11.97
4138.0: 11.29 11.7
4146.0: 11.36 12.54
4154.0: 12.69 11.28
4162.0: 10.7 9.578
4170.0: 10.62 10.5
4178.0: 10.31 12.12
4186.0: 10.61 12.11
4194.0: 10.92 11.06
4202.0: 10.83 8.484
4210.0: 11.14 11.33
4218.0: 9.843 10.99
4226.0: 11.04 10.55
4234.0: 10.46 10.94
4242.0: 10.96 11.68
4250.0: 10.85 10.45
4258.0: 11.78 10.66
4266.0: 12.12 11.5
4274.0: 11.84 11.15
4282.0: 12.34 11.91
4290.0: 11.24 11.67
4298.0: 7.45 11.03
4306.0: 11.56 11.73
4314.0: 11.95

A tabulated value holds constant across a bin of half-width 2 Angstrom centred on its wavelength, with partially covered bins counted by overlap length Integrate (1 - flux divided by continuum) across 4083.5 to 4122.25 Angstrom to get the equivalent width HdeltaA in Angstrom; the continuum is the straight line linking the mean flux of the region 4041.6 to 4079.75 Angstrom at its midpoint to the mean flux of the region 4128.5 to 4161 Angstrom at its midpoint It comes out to -1.9 Angstrom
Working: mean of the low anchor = 11.7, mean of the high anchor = 11.8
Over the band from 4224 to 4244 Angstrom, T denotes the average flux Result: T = 10.8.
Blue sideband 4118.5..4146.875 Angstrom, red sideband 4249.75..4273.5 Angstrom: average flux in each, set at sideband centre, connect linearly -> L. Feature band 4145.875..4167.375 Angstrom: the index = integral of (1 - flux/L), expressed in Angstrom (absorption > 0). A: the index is 0.7 Angstrom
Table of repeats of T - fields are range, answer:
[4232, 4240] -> 10.7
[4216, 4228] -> 10.6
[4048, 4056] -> 11.8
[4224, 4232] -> 10.8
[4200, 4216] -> 10.4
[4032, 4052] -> 11.3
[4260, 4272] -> 11.4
